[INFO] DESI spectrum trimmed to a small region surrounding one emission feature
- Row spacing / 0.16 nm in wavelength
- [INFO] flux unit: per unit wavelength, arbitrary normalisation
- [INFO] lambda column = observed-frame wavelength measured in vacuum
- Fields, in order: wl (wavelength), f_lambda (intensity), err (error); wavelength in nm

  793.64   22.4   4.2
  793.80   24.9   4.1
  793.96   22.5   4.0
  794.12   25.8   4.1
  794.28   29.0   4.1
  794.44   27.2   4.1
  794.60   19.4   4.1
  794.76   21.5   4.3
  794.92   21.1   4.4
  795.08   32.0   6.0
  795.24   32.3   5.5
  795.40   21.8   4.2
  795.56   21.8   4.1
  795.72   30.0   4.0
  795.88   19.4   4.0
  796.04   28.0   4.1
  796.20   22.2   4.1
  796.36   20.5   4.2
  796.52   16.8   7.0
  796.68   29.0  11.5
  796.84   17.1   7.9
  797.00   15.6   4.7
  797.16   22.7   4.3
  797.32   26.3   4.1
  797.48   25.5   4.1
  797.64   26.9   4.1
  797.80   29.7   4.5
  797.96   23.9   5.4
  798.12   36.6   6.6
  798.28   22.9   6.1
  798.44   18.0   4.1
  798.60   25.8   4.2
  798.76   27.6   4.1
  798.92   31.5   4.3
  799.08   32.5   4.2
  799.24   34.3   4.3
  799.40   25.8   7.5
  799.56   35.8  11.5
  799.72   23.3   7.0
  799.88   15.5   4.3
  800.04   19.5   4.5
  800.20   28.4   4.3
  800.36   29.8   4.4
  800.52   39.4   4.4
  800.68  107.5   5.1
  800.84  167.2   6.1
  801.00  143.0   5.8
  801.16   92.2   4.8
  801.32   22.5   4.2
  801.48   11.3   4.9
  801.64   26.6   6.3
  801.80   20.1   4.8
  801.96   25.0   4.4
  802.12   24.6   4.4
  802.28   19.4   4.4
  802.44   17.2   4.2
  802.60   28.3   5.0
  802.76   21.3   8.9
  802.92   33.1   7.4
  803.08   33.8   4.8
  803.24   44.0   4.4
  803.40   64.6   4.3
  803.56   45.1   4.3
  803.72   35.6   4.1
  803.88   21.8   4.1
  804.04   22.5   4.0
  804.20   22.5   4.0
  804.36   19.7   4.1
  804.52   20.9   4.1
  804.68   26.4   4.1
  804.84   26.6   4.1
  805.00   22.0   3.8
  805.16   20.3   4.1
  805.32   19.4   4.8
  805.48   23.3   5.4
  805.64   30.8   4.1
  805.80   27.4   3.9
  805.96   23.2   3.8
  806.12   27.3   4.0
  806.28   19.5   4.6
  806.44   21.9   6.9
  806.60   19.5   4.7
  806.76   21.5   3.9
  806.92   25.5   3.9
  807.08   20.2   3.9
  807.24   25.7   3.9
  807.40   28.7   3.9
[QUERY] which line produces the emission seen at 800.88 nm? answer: H-alpha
